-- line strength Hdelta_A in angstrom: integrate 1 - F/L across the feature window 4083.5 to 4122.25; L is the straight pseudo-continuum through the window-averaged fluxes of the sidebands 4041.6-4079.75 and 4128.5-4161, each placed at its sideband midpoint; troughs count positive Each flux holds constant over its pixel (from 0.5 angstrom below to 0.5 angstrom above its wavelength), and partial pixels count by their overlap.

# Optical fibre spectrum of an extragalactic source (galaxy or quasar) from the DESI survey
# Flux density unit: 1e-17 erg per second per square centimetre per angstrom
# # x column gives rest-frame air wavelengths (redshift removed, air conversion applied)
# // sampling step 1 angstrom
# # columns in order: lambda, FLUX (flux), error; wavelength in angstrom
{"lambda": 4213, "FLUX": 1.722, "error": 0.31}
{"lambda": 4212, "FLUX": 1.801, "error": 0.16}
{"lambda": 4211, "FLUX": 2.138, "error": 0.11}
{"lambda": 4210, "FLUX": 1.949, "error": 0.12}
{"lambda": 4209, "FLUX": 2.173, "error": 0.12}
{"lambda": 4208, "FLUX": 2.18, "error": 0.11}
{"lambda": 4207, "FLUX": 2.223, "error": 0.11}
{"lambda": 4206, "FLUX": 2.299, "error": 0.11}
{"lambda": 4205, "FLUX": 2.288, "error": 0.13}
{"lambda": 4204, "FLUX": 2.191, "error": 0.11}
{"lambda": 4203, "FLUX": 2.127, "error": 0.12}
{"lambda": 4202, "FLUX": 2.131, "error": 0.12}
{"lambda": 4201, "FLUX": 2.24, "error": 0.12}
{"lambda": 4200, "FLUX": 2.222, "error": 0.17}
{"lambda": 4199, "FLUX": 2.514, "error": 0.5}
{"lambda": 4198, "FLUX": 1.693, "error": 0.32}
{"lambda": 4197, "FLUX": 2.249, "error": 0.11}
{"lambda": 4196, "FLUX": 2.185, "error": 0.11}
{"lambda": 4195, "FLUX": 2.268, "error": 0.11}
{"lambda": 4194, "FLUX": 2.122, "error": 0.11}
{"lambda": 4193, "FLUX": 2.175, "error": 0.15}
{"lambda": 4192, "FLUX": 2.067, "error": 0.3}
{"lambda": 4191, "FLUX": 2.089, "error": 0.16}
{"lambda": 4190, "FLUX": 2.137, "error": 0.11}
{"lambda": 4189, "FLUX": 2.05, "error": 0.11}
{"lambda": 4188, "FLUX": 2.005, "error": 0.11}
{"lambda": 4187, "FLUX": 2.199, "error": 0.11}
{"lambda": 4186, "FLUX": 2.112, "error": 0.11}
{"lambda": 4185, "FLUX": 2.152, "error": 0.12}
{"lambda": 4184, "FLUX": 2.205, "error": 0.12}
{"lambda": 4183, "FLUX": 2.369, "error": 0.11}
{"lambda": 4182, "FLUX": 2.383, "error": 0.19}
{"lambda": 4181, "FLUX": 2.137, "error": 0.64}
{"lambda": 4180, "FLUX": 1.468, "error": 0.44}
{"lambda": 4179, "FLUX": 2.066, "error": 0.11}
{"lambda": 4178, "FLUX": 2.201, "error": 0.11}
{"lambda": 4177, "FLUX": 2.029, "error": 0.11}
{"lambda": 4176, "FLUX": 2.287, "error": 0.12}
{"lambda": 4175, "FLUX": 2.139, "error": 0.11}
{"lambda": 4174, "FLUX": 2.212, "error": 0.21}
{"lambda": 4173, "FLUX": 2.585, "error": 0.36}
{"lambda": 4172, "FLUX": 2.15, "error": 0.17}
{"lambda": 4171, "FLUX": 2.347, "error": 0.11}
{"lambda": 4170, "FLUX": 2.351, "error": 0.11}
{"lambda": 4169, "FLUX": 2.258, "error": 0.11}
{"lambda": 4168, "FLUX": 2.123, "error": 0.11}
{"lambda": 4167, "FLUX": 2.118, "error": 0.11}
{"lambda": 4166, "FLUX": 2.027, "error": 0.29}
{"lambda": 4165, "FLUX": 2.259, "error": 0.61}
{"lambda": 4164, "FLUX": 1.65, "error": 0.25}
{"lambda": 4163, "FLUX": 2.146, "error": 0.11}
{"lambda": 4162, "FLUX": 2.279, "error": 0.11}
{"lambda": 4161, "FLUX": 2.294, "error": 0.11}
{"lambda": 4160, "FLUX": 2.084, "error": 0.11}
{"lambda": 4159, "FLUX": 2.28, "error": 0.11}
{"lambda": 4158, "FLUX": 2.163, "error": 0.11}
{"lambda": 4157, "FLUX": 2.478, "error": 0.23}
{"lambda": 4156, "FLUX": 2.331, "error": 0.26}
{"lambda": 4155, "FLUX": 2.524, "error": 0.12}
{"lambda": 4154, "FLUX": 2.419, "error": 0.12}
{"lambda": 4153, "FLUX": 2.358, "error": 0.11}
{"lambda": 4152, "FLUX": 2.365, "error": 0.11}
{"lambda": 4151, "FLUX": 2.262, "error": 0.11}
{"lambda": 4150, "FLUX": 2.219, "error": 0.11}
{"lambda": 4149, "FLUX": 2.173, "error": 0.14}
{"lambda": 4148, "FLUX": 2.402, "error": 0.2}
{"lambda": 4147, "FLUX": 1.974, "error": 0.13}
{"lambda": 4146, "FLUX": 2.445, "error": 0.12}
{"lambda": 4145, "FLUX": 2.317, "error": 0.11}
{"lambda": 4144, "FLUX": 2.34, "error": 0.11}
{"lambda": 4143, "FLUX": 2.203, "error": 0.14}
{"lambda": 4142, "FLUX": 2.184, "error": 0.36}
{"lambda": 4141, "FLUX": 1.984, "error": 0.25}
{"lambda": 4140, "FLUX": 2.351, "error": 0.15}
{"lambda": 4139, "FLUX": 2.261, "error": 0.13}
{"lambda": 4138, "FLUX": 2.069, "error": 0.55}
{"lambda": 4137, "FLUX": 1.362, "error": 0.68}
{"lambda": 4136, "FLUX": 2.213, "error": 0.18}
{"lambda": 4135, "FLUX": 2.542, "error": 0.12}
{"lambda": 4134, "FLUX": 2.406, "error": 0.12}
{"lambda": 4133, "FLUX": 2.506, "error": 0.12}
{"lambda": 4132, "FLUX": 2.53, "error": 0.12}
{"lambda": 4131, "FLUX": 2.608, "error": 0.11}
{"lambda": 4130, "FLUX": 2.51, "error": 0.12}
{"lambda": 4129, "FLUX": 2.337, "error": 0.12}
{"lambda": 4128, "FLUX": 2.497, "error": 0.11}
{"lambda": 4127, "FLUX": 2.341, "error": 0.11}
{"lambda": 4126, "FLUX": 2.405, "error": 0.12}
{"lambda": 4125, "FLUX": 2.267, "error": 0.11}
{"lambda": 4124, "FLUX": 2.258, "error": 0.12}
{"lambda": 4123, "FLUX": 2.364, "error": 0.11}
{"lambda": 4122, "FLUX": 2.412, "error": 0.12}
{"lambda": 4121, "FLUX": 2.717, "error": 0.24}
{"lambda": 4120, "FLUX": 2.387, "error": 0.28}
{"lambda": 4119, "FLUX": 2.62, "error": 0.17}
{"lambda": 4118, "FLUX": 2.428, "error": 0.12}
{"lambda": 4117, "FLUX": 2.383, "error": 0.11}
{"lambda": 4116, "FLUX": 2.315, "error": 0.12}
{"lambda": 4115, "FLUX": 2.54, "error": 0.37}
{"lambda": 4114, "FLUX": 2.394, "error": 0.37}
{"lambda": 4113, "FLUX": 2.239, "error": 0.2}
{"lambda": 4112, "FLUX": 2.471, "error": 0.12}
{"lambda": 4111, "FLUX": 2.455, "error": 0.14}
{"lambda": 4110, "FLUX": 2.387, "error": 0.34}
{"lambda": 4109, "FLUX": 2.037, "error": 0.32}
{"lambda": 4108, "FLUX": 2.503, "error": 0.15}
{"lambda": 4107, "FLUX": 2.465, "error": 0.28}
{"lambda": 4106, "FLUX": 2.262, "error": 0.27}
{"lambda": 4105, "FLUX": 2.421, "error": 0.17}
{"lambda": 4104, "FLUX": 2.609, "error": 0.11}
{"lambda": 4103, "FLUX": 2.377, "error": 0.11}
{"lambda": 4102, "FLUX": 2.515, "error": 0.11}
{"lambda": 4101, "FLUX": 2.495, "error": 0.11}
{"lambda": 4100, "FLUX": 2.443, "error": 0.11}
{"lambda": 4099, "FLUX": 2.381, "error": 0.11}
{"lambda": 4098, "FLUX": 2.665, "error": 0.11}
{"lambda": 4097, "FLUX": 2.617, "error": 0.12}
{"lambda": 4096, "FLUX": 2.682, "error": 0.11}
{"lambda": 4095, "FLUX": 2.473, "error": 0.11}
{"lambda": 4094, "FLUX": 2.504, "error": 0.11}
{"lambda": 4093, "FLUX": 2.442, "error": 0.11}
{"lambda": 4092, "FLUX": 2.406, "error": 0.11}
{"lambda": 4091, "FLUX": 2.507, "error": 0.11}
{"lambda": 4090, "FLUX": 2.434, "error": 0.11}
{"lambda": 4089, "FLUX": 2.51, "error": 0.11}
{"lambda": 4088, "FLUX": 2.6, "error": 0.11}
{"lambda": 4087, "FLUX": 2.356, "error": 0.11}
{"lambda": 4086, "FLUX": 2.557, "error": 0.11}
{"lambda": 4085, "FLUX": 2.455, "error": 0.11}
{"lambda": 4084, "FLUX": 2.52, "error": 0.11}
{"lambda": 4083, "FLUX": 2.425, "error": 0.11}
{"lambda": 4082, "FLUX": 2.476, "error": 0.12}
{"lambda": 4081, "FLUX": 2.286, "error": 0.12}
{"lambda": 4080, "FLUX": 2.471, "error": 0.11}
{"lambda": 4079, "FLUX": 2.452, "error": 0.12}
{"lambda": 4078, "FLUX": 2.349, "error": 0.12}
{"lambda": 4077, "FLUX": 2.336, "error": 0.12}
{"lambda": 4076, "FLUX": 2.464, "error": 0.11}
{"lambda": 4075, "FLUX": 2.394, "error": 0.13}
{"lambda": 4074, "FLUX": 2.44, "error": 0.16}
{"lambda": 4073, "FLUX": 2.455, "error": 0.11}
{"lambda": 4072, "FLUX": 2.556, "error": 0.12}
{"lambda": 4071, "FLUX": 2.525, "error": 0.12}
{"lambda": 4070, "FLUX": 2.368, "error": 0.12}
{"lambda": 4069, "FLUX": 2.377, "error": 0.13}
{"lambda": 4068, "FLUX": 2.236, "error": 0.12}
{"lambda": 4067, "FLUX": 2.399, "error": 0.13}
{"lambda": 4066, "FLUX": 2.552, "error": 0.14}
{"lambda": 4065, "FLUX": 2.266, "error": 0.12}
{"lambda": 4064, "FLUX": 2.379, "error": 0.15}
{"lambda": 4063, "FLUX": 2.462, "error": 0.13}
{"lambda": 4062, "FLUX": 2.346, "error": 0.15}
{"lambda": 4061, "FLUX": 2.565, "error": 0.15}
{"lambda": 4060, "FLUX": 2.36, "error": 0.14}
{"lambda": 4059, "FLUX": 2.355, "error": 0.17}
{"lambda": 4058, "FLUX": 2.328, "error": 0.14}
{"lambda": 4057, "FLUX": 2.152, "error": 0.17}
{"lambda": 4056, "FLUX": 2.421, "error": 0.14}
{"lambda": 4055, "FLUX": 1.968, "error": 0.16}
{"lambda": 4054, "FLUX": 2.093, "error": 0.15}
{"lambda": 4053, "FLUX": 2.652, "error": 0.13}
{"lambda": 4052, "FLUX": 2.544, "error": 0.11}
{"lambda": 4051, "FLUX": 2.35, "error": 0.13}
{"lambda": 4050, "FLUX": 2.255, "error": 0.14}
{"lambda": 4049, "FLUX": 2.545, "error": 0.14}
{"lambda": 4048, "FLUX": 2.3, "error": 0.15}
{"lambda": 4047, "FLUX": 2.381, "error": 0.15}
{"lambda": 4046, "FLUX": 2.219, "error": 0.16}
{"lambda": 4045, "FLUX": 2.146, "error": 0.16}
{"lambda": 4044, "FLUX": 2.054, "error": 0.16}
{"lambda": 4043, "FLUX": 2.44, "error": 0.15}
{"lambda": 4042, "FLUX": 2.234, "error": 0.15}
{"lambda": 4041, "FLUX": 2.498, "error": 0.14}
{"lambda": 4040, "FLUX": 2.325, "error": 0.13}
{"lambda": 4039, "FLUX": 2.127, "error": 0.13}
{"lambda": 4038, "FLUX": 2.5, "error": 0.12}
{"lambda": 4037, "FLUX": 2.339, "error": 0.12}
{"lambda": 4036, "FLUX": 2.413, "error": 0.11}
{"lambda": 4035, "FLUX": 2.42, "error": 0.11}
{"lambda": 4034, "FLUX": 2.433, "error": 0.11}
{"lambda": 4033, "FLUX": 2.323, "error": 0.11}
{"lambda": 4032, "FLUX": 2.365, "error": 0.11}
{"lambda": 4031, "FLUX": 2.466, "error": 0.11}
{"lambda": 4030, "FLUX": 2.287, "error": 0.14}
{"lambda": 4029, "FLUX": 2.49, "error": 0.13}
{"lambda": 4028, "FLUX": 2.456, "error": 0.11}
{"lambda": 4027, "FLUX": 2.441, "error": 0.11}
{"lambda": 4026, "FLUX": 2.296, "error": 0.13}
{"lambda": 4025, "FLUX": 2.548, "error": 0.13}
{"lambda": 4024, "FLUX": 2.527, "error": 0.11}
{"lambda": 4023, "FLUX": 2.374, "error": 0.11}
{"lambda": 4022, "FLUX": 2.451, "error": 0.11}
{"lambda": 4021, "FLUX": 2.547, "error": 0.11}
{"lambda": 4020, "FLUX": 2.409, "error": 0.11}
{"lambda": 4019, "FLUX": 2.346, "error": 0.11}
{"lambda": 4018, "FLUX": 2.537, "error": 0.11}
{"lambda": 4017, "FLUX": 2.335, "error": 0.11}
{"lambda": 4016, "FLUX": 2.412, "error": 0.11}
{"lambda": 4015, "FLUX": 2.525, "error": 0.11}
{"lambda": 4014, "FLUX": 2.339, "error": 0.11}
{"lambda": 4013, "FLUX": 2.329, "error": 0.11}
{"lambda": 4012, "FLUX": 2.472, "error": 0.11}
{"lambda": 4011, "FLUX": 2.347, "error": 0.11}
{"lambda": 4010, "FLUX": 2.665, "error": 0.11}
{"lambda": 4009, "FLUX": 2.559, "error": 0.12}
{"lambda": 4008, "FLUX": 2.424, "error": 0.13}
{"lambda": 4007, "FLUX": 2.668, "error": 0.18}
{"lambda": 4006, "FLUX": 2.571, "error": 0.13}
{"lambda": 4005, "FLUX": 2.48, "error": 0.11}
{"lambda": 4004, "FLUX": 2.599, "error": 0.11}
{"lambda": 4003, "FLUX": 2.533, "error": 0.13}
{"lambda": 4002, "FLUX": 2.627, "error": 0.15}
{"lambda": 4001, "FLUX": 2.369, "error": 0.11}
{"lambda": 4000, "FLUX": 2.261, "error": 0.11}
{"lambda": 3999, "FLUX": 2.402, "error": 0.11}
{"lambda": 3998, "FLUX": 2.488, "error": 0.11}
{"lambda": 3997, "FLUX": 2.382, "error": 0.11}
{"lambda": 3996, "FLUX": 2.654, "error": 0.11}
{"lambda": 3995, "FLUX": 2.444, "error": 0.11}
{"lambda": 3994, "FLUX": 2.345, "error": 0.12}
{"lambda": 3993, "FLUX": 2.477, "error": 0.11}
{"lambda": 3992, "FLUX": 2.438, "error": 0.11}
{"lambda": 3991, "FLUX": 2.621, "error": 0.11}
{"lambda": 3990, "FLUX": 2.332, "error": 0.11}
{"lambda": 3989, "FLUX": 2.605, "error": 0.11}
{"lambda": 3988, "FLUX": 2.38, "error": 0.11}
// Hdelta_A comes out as -2.3 angstrom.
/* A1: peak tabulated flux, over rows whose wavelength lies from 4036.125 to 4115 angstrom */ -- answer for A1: 2.682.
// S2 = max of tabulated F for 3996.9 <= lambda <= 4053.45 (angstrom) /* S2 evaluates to 2.668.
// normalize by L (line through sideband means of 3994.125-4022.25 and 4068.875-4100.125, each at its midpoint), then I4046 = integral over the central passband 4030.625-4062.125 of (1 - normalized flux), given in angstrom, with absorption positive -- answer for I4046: 1.63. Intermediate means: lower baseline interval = 2.47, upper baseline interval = 2.47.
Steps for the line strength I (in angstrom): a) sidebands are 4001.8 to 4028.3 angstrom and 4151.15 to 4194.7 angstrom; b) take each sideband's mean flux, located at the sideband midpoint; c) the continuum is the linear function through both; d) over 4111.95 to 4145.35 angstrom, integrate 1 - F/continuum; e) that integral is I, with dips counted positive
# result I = -1.08 angstrom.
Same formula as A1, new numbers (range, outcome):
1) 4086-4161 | 2.717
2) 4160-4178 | 2.585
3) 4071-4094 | 2.6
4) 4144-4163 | 2.524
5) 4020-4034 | 2.548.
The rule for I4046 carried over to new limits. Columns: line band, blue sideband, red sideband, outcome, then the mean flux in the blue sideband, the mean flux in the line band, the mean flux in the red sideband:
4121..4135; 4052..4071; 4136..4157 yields -1.08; 2.36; 2.43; 2.23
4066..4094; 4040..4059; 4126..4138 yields -1.42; 2.31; 2.44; 2.34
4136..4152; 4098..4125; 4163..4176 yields 0.78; 2.42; 2.18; 2.19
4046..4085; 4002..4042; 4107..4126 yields 0.54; 2.44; 2.39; 2.4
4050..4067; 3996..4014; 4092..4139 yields 0.60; 2.48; 2.36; 2.41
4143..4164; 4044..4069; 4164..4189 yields -0.76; 2.34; 2.28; 2.16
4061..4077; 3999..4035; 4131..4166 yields -0.31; 2.45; 2.42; 2.25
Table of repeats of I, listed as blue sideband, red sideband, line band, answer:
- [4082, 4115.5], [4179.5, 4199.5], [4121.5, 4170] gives 0.4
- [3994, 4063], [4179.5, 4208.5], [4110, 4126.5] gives -1.1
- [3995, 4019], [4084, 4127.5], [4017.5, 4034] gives 0.3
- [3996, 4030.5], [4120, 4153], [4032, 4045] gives 0.5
